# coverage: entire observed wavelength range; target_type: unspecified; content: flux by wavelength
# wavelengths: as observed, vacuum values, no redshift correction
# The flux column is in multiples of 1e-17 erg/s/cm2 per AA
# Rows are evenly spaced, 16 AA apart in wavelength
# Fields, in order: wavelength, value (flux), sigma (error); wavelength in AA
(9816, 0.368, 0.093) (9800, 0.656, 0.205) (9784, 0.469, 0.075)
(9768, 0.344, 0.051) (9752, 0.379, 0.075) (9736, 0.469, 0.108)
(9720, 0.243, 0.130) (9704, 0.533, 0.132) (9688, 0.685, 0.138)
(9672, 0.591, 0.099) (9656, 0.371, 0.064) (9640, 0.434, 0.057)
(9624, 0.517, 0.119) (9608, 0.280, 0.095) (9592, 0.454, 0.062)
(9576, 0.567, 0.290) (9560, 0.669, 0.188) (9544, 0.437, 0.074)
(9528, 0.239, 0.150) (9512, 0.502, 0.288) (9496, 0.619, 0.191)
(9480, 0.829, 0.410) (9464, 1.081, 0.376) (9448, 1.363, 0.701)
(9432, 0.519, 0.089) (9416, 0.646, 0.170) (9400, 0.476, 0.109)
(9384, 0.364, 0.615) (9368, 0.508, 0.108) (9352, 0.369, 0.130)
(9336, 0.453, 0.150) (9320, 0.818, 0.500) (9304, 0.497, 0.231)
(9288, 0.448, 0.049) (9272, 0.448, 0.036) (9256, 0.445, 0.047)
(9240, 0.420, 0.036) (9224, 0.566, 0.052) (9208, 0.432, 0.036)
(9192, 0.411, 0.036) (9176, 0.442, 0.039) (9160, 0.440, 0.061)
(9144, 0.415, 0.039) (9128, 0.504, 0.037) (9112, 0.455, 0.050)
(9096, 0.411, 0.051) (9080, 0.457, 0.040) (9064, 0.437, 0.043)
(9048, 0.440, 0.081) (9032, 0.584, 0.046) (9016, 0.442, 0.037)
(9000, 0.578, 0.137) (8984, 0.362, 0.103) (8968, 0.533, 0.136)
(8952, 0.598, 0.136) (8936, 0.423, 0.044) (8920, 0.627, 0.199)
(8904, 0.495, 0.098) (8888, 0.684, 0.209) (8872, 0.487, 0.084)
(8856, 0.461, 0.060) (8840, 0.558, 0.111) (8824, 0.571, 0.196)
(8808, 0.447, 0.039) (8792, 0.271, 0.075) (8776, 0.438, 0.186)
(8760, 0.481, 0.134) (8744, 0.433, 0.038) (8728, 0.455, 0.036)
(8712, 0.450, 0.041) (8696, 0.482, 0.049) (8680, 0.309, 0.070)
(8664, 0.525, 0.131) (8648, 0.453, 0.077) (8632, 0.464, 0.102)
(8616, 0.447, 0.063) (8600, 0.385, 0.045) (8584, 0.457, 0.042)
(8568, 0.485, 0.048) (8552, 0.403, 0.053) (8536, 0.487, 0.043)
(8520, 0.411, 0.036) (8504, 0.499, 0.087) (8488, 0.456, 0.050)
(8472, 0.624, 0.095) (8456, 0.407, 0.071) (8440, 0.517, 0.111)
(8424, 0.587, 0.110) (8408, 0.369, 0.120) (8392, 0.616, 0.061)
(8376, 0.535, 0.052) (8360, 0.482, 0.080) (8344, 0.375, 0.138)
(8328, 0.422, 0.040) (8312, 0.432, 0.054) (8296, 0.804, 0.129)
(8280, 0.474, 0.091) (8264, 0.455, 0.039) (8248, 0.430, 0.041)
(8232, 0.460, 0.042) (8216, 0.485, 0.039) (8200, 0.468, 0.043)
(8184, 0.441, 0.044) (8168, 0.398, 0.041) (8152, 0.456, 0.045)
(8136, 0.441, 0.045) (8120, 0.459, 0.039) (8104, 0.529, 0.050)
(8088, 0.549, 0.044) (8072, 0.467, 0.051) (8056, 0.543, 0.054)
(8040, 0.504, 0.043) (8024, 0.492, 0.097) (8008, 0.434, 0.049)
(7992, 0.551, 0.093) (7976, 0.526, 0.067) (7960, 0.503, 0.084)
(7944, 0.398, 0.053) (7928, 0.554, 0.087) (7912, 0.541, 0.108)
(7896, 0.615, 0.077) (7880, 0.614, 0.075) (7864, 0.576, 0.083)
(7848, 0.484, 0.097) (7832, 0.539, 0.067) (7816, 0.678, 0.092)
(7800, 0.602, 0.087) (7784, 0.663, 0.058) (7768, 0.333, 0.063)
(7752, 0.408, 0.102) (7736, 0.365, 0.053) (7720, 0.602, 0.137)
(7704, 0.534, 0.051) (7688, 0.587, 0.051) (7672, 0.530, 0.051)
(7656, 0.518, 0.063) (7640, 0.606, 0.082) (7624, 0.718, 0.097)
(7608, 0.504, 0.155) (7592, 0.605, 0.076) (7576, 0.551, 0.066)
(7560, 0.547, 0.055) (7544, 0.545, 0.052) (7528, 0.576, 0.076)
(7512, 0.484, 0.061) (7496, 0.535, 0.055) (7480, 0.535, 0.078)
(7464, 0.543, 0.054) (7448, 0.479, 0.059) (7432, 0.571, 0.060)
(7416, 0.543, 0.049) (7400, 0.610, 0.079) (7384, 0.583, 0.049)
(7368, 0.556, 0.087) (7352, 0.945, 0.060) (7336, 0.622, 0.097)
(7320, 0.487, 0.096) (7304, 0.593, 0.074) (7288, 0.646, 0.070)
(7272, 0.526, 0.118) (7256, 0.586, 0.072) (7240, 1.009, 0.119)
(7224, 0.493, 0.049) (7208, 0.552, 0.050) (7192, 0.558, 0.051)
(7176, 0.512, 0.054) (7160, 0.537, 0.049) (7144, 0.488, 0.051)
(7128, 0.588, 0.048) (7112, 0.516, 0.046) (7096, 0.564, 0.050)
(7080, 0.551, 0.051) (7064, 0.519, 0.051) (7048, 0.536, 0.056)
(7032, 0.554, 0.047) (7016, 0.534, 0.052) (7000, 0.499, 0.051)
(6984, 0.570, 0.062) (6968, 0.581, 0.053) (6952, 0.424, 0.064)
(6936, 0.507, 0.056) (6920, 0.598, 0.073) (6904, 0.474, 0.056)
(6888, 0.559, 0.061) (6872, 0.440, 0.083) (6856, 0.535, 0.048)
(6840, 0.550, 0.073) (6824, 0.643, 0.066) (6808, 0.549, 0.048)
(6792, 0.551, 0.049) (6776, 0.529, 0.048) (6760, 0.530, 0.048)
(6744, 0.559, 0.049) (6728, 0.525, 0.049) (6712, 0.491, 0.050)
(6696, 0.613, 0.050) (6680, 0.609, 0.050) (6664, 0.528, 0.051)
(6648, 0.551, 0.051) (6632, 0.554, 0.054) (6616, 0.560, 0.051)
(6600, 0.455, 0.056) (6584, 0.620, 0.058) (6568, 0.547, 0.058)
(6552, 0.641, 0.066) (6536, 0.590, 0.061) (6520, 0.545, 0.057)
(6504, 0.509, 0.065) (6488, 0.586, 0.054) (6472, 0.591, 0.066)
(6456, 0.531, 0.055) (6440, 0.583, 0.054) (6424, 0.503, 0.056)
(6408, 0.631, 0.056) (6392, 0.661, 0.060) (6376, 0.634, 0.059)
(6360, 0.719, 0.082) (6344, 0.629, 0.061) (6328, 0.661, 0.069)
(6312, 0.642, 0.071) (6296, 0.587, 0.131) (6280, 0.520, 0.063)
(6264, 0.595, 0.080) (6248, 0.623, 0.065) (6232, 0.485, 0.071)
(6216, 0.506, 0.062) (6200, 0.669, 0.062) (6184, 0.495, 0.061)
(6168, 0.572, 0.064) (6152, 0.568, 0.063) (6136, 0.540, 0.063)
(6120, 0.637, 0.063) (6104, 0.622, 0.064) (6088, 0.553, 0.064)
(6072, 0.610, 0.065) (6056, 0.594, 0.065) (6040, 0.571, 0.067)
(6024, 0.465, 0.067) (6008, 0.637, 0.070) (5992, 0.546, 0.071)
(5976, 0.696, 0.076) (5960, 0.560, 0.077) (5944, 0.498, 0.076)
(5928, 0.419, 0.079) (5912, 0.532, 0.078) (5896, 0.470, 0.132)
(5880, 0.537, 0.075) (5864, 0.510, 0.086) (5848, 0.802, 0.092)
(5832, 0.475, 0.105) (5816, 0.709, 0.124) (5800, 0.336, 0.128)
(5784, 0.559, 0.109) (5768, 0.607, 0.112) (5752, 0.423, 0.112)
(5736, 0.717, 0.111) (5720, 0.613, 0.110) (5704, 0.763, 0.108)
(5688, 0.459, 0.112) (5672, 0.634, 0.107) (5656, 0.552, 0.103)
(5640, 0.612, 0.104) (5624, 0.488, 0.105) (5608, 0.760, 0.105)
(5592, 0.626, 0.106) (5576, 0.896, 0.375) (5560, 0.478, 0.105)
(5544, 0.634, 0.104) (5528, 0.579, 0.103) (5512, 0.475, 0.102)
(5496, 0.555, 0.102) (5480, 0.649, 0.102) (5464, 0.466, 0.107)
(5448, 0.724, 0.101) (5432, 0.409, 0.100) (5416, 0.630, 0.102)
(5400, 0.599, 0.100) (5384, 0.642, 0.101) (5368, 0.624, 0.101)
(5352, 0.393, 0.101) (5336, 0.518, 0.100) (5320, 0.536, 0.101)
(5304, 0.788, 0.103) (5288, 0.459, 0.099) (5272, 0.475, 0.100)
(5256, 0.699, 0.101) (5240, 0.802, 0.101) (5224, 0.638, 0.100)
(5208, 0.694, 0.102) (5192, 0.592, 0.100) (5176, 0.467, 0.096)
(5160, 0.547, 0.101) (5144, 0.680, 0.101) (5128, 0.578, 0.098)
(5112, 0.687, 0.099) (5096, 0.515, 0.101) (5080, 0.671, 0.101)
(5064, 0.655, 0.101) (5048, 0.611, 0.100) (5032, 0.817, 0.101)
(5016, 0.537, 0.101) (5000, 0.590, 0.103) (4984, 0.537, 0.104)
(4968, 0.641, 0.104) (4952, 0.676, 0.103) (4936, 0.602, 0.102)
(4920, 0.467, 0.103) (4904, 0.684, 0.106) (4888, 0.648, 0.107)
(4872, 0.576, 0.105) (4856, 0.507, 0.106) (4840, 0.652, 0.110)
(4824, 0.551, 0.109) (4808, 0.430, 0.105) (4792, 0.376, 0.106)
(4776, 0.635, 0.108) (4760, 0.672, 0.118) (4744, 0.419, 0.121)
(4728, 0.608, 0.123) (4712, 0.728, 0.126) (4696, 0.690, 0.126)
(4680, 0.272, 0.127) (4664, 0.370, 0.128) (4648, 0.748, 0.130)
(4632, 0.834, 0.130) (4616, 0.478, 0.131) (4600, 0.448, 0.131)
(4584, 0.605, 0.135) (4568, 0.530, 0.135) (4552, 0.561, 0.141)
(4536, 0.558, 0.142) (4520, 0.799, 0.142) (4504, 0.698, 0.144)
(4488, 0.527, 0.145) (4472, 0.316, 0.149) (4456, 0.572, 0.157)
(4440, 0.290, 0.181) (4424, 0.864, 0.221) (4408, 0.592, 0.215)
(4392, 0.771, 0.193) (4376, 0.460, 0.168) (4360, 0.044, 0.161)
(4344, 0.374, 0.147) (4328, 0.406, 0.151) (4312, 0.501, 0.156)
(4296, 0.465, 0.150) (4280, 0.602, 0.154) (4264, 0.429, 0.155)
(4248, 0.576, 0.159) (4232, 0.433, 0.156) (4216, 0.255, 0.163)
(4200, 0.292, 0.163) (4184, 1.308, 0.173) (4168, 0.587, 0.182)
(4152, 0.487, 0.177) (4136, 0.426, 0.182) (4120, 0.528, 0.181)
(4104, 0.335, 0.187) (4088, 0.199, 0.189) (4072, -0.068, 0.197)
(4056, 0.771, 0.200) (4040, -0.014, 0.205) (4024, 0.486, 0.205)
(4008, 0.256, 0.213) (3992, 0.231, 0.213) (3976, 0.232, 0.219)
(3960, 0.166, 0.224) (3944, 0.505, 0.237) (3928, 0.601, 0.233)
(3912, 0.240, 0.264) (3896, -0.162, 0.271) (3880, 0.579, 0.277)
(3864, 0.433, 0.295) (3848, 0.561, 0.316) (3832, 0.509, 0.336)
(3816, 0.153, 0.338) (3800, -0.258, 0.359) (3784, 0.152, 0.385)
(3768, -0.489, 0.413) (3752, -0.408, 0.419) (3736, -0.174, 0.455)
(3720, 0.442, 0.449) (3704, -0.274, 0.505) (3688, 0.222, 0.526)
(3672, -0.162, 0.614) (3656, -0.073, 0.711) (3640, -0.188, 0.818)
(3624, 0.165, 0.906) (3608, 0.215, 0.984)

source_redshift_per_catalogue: 0.121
